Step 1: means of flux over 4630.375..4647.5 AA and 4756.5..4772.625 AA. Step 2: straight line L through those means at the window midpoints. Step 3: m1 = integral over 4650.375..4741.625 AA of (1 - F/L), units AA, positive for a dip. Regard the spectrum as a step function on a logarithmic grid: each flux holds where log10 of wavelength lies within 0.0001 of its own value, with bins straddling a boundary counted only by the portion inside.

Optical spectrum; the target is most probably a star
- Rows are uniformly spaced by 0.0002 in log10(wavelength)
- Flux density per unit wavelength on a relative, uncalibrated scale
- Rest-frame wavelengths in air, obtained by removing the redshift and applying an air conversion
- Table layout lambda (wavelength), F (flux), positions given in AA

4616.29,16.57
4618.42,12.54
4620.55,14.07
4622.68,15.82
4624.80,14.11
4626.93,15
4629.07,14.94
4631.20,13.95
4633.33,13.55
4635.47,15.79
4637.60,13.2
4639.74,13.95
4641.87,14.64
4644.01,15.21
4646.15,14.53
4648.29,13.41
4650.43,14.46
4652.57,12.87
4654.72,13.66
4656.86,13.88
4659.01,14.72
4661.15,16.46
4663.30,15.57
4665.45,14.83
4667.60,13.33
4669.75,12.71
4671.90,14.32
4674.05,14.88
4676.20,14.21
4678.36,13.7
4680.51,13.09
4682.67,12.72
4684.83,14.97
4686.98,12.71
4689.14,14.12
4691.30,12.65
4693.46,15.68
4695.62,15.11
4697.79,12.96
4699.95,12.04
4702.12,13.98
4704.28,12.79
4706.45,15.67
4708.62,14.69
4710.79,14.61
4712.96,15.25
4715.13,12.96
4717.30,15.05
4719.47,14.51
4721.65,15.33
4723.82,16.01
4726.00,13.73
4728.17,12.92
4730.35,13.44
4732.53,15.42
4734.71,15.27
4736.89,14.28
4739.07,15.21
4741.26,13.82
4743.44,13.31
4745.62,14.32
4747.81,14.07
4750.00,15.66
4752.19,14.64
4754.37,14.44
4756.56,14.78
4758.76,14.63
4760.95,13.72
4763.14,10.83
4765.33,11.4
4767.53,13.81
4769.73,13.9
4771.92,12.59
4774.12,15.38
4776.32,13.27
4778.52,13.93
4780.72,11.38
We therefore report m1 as -2.78 AA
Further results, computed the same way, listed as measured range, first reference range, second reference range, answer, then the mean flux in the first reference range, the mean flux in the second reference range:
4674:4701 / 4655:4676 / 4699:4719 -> 1.1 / 14.5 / 14.1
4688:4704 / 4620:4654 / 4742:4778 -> 0.4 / 14.3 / 13.8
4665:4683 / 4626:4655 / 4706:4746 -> 0.7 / 14.2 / 14.5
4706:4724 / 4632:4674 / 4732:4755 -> -0.4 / 14.3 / 14.6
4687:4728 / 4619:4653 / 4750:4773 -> -0.9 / 14.3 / 13.6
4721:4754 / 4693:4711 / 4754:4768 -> -2.1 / 14.1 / 13.3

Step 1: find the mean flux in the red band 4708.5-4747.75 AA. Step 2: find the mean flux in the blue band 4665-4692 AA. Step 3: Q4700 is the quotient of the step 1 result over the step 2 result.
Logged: 1.05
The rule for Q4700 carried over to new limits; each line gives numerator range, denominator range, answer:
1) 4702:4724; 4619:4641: 1.01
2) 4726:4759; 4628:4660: 1.01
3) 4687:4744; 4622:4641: 0.98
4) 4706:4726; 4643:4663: 1.03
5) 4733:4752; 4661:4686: 1.03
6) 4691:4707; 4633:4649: 0.97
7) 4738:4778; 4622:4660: 0.97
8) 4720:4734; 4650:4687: 1.03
